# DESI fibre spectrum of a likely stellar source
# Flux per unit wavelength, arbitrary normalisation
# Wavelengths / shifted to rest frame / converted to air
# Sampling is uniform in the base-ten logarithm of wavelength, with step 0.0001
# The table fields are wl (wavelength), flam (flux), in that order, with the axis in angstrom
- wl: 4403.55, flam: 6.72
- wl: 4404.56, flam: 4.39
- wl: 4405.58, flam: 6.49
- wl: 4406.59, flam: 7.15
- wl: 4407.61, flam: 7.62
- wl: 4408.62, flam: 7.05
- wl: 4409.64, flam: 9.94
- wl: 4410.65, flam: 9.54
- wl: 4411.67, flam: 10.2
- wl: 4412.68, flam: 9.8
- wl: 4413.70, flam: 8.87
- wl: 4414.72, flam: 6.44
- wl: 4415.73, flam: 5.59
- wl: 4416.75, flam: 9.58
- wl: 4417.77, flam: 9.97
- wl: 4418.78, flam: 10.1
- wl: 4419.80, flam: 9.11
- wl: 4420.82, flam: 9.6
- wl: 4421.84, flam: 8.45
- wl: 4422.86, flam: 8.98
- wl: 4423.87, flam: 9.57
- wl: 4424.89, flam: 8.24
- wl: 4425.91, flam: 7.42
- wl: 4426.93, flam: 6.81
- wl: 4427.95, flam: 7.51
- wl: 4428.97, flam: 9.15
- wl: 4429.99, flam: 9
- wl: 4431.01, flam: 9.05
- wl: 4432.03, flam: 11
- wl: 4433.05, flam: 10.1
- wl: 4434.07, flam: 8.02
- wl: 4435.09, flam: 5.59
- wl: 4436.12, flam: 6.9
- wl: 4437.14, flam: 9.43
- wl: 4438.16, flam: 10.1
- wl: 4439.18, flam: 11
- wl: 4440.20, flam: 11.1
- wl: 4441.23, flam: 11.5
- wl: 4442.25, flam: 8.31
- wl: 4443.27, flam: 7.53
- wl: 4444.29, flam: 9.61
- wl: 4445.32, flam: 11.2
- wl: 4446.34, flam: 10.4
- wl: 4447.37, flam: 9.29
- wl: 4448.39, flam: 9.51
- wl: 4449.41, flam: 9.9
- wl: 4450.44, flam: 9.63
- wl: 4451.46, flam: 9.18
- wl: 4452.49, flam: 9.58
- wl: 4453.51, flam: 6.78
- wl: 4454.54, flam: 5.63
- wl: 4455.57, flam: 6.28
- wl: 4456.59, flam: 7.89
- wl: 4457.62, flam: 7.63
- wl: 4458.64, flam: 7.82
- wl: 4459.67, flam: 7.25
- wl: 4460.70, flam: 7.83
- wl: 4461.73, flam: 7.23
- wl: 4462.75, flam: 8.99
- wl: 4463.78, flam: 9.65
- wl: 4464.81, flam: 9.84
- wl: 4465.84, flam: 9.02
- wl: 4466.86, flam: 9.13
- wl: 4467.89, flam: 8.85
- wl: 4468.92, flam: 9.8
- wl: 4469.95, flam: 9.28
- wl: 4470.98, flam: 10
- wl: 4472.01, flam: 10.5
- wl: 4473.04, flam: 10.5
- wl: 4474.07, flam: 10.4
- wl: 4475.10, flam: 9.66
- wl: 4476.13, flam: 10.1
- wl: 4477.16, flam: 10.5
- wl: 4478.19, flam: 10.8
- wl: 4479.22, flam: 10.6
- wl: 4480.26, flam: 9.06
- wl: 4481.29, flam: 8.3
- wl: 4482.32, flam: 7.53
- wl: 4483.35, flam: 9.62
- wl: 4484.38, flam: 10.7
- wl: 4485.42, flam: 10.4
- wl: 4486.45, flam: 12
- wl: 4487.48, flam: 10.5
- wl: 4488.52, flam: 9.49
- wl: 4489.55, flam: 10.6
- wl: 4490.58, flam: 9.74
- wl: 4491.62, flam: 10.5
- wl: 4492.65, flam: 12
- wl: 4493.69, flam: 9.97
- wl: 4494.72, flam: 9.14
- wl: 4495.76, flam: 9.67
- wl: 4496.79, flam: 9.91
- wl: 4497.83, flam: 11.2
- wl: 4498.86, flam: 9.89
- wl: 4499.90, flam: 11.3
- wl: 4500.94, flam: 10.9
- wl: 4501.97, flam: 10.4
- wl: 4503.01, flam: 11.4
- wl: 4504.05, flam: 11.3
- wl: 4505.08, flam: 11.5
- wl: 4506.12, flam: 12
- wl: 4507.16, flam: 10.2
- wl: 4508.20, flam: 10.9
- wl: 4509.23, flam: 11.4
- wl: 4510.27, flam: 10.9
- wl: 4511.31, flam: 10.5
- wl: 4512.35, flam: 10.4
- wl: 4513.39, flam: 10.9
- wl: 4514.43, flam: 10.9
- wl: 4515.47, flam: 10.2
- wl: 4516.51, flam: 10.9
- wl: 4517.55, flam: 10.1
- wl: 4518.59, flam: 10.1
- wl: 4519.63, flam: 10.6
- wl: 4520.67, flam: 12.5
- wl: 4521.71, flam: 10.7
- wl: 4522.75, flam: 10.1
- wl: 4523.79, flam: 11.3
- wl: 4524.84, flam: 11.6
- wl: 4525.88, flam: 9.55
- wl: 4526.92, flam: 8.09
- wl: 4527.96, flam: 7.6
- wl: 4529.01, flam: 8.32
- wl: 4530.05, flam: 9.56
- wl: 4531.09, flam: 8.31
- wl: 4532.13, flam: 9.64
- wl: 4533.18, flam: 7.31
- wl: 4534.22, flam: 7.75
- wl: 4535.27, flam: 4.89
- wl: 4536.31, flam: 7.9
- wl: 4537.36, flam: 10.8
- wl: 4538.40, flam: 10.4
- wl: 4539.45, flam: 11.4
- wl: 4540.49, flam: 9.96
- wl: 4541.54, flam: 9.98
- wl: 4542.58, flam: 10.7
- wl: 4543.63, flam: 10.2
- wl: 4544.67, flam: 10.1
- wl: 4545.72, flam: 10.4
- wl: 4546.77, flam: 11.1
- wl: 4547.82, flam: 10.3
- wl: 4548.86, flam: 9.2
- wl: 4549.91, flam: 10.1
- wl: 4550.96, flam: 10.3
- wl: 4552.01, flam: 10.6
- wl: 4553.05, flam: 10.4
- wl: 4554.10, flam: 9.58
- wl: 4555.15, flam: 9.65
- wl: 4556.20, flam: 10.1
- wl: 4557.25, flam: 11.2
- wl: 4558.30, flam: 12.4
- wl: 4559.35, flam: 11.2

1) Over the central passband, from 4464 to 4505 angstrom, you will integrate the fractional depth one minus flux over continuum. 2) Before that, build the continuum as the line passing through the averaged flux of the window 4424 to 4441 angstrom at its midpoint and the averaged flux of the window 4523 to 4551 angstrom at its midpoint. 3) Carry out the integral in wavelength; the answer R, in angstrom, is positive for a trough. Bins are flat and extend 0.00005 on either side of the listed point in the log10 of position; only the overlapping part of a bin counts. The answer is -4.3 angstrom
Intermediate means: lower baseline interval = 8.83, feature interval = 10.1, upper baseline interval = 9.5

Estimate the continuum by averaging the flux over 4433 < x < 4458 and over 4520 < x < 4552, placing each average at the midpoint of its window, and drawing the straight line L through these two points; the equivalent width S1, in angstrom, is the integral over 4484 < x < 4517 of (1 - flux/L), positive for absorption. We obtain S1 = -4.6 angstrom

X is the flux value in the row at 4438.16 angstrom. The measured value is 10.1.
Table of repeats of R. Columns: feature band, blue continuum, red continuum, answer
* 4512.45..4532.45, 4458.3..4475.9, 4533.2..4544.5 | -1.6 angstrom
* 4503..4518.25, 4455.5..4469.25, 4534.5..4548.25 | -2.6 angstrom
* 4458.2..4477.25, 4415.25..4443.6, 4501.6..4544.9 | 0.2 angstrom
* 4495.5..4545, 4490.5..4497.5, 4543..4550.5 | 0.3 angstrom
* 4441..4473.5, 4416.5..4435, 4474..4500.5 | 2.1 angstrom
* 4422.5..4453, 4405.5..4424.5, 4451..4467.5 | -2.8 angstrom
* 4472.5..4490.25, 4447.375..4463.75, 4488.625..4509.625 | -0.7 angstrom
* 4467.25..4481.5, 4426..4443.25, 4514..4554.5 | -0.9 angstrom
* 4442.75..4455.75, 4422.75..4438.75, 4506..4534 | 0.0 angstrom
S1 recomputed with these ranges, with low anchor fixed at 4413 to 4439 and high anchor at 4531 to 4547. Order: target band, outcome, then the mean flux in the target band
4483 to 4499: -2.2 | 10.4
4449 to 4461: 1.2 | 7.93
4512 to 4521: -1.4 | 10.7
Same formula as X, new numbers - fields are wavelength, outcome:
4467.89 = 8.85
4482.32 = 7.53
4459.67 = 7.25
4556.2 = 10.1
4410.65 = 9.54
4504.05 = 11.3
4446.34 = 10.4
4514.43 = 10.9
